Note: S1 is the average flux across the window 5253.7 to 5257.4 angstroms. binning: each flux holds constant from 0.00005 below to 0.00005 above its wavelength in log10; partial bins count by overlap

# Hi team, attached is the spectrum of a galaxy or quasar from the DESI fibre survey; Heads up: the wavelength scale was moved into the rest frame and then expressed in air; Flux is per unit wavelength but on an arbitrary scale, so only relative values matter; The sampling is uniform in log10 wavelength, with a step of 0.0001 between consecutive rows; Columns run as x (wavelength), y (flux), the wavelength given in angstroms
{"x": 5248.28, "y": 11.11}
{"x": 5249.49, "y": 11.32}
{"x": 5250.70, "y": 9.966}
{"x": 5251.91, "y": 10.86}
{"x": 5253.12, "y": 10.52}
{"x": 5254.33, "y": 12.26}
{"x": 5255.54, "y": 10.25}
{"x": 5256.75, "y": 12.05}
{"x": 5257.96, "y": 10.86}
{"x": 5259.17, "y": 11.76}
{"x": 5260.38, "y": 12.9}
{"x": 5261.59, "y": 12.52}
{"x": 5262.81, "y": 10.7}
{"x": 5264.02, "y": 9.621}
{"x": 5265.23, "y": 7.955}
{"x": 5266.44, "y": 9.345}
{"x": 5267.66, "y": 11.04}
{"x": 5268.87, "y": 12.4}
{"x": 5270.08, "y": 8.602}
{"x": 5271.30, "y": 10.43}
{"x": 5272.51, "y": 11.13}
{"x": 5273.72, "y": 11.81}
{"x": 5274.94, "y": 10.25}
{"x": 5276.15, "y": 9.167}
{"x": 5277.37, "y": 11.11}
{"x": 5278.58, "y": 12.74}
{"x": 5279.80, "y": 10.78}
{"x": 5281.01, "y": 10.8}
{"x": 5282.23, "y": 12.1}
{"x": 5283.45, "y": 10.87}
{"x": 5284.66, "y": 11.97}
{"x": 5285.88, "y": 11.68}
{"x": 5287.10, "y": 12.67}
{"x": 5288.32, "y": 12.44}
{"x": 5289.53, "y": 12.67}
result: 11.5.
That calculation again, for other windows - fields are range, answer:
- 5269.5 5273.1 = 10.1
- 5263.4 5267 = 8.99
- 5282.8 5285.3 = 11.4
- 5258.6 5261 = 12.4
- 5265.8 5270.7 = 10.3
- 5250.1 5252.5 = 10.4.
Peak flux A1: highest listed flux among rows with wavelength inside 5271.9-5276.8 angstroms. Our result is 11.81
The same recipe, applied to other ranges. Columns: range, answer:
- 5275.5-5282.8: 12.74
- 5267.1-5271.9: 12.4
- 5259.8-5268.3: 12.9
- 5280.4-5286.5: 12.1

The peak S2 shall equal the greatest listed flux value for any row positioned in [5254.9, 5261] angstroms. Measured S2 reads 12.9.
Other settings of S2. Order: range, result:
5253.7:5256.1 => 12.26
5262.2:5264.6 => 10.7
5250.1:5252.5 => 10.86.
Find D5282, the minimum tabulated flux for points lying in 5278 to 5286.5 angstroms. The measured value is 10.78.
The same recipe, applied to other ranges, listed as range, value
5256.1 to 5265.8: 7.955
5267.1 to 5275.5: 8.602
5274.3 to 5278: 9.167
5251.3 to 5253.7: 10.52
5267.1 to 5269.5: 11.04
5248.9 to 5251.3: 9.966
